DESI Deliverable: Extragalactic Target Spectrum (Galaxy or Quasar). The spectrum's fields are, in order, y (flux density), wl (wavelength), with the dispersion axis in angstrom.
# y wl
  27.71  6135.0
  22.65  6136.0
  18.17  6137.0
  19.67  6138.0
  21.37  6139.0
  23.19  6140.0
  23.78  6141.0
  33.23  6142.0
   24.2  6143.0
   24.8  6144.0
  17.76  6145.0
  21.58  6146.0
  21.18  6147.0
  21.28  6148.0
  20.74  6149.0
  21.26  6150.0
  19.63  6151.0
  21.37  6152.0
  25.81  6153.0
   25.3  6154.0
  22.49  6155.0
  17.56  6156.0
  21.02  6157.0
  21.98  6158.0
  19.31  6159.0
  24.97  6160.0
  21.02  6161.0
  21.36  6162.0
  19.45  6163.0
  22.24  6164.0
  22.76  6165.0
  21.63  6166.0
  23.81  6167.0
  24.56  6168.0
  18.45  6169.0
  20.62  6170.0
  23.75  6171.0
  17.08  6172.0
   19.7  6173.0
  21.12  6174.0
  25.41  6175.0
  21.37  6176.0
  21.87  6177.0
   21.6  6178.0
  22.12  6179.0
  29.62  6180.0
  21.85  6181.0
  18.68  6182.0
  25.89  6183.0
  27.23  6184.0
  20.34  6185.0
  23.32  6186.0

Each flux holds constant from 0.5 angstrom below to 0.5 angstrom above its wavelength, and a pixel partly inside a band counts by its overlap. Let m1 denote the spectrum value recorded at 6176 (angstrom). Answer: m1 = 21.37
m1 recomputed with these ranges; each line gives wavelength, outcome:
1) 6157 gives 21.02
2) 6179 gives 22.12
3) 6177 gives 21.87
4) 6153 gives 25.81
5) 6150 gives 21.26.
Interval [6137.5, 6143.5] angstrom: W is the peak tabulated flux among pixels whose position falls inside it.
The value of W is 33.23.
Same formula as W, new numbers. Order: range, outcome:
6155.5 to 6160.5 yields 24.97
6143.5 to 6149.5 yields 24.8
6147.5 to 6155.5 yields 25.81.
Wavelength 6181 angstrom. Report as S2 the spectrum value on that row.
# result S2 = 21.85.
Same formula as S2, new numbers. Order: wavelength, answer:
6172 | 17.08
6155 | 22.49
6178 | 21.6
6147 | 21.18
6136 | 22.65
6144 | 24.8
